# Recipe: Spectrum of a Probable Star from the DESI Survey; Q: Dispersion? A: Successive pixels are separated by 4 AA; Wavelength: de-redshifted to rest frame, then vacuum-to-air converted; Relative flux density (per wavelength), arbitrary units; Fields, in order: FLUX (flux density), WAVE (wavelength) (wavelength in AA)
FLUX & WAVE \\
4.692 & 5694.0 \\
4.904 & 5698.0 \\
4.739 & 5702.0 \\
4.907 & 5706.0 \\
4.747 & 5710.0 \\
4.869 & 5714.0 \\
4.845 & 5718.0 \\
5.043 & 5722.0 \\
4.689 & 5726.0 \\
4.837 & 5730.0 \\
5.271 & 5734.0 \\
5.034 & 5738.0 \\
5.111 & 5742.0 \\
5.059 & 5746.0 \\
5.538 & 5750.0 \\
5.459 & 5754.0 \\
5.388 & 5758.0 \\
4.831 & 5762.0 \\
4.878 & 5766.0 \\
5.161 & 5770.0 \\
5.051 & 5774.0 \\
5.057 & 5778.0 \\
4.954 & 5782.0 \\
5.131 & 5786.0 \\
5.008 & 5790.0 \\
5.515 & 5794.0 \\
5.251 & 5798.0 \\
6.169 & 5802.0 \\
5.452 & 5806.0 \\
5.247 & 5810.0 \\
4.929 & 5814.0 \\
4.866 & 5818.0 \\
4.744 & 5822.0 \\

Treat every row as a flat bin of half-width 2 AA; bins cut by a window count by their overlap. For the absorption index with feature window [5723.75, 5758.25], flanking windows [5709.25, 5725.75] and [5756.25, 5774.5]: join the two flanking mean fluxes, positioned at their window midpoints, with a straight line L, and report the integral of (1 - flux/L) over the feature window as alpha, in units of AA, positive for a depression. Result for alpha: -1.2 AA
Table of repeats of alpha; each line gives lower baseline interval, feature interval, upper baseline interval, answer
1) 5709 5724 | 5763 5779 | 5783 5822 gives 0.3 AA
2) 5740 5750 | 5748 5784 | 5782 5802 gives 0.6 AA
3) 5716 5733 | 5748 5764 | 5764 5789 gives -1.1 AA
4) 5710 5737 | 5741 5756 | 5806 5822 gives -1.1 AA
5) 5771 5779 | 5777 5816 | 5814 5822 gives -2.5 AA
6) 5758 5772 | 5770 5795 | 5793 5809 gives 0.9 AA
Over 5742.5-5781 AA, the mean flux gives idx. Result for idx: 5.15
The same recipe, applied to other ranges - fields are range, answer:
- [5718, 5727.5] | 4.87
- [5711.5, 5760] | 5.09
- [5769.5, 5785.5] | 5.05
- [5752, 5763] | 5.26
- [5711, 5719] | 4.84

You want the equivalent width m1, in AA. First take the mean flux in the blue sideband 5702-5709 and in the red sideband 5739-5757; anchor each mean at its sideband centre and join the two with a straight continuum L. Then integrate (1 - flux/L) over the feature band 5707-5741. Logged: 0.73 AA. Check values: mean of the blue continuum 4.84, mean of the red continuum 5.28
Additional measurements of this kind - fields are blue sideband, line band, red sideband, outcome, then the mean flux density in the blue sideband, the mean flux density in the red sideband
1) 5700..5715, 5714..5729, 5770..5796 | 0.03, 4.81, 5.12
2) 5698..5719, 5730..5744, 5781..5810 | -0.26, 4.83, 5.36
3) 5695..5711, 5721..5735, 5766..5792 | -0.10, 4.82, 5.05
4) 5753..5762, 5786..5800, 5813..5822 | -0.57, 5.29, 4.86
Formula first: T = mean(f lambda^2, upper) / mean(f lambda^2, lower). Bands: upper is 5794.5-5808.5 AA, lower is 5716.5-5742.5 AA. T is 1.15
